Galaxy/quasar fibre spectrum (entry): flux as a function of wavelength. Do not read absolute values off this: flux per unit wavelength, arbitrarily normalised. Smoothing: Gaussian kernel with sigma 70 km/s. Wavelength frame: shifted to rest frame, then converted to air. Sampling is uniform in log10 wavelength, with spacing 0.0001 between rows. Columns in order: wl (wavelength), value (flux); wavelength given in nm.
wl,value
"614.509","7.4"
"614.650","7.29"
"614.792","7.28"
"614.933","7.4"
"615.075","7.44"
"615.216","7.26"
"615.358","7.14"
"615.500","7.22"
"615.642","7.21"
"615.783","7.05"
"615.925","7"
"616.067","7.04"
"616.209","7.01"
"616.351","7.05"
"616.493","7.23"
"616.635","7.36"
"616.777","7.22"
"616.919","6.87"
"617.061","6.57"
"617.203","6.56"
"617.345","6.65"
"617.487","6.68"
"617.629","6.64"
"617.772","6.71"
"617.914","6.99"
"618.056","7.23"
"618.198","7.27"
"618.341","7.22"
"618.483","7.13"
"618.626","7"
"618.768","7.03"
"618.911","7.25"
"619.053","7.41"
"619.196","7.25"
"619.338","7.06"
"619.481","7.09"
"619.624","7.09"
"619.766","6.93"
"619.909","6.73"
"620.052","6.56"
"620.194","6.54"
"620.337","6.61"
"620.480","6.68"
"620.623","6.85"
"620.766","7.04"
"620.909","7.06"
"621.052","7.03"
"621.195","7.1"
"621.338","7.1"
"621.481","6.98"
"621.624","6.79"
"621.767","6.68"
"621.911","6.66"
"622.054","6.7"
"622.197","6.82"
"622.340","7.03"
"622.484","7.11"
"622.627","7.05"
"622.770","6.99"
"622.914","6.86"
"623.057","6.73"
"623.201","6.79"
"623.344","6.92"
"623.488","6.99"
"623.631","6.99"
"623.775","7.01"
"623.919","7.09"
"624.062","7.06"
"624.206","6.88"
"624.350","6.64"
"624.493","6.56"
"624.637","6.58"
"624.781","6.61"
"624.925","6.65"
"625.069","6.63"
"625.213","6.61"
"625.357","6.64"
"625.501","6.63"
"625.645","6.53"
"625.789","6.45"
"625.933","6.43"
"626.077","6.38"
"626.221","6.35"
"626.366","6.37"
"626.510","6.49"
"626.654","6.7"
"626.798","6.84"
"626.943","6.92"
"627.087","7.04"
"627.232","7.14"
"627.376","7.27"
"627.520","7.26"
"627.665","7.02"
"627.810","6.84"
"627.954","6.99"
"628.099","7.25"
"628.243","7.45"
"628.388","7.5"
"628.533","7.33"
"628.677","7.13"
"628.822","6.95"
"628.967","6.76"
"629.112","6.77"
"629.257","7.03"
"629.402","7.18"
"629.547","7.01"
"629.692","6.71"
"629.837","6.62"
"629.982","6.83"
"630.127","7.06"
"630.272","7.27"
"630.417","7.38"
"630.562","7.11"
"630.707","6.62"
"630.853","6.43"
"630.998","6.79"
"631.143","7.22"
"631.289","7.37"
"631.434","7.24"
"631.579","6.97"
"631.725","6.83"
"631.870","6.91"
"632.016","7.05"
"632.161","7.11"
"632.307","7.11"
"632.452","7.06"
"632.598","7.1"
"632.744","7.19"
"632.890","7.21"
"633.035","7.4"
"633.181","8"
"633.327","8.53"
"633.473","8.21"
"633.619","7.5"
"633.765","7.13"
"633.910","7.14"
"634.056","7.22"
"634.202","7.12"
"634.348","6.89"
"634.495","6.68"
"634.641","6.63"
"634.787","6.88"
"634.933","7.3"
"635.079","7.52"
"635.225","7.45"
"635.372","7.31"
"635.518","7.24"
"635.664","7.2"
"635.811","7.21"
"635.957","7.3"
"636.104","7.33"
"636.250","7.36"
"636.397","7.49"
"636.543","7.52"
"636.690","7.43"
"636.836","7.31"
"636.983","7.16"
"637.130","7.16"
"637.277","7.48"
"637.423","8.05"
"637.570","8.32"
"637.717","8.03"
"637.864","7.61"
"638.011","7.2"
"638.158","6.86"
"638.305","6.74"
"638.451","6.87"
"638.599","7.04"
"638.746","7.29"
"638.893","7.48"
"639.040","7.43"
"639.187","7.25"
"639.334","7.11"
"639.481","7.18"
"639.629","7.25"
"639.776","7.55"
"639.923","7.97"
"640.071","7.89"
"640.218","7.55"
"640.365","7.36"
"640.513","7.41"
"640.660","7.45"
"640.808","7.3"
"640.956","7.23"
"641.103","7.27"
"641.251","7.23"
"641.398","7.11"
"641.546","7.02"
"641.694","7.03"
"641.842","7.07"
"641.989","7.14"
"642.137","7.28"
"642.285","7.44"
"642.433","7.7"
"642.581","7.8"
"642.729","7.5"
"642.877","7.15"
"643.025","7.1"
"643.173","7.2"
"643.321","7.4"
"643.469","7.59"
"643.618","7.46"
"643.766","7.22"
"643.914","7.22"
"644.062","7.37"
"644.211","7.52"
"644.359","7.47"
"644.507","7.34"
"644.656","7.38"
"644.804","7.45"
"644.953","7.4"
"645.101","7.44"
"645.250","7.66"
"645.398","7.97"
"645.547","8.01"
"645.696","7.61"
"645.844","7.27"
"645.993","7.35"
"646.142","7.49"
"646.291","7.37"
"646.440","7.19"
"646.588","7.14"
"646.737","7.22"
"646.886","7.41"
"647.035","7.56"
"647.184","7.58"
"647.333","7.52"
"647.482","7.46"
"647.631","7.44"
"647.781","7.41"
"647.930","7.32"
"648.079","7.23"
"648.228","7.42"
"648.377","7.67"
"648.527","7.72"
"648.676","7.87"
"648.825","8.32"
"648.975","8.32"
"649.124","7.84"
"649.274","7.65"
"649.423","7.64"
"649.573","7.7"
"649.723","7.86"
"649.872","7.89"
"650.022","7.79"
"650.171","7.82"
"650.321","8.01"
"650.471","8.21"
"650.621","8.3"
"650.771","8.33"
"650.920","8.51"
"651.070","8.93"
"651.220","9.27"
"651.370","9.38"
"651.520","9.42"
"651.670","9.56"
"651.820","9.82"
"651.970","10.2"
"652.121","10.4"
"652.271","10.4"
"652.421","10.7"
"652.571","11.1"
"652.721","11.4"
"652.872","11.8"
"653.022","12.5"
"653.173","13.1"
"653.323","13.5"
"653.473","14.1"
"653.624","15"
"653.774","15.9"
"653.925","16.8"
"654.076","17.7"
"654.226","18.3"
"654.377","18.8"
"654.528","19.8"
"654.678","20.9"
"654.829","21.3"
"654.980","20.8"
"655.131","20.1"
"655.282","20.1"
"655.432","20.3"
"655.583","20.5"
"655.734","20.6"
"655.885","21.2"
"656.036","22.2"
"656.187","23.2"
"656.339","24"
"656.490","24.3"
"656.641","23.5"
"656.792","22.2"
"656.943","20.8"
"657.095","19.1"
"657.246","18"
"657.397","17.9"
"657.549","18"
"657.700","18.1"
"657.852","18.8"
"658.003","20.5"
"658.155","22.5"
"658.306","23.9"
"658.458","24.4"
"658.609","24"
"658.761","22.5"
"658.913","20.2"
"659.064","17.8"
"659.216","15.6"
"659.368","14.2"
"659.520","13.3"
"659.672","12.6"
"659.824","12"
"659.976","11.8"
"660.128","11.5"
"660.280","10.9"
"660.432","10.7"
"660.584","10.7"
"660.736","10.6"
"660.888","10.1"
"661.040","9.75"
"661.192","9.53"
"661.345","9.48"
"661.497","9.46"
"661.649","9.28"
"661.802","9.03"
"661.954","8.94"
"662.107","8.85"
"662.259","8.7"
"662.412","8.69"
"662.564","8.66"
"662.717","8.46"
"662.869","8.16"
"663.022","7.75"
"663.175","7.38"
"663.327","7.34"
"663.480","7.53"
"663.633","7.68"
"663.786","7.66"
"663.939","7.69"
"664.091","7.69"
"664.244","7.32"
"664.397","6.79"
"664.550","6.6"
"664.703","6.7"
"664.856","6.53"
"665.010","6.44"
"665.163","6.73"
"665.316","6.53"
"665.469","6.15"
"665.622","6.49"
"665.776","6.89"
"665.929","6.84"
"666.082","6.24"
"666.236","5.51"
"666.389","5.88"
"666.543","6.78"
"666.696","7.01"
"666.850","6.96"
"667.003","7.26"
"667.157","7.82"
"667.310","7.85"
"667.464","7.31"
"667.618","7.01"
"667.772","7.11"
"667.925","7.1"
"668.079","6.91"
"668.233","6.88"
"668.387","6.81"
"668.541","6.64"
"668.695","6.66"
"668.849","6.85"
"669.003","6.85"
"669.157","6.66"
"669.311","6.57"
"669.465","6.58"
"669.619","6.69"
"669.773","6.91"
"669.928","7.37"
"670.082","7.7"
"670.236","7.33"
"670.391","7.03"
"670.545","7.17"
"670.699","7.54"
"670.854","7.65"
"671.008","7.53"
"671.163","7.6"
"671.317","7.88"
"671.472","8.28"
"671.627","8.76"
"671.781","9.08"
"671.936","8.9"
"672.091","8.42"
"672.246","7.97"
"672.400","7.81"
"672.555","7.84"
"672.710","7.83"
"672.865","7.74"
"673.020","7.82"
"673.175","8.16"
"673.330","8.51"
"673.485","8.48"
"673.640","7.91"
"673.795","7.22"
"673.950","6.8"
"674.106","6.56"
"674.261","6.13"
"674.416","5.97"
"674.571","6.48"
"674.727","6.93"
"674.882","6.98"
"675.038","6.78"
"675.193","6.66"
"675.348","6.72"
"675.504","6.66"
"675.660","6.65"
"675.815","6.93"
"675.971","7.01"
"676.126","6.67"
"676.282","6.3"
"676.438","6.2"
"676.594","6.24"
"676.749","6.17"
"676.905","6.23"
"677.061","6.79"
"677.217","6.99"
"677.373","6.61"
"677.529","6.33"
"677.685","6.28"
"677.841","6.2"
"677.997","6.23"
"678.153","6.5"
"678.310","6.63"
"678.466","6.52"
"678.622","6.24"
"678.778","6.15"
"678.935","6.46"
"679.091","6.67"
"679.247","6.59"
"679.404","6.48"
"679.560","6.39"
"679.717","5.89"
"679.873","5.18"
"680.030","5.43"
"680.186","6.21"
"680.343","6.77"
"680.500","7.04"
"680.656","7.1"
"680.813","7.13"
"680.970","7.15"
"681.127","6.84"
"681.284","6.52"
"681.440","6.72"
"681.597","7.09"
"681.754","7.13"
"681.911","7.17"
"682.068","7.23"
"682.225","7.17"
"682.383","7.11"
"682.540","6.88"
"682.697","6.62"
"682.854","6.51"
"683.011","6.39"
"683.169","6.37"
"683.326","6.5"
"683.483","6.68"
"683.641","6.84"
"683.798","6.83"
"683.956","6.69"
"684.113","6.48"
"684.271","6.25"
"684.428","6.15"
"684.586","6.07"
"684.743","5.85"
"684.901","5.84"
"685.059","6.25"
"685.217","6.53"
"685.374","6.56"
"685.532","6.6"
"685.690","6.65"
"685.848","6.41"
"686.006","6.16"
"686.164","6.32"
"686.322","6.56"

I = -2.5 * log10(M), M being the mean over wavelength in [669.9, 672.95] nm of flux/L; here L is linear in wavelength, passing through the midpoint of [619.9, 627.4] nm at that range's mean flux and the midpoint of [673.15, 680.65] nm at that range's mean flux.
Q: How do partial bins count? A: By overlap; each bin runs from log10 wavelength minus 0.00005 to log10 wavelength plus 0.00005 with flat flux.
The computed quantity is -0.19 mag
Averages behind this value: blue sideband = 6.79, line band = 7.88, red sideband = 6.62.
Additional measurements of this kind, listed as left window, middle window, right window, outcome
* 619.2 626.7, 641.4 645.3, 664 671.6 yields -0.07 mag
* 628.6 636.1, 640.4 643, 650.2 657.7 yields 0.43 mag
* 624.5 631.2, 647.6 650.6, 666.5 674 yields -0.09 mag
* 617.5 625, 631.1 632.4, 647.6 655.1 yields 0.18 mag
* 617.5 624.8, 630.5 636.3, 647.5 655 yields 0.19 mag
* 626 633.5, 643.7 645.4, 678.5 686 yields -0.08 mag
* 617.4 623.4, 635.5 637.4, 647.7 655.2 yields 0.24 mag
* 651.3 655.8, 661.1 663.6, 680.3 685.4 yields 0.42 mag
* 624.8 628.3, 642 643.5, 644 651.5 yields 0.02 mag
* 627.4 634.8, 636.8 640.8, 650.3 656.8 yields 0.32 mag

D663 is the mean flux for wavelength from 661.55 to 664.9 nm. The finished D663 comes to 7.91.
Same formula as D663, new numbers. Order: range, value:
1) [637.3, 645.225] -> 7.37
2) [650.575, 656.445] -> 15.2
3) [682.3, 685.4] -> 6.47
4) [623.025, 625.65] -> 6.77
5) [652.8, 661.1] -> 17.7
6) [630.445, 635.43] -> 7.18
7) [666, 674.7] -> 7.29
